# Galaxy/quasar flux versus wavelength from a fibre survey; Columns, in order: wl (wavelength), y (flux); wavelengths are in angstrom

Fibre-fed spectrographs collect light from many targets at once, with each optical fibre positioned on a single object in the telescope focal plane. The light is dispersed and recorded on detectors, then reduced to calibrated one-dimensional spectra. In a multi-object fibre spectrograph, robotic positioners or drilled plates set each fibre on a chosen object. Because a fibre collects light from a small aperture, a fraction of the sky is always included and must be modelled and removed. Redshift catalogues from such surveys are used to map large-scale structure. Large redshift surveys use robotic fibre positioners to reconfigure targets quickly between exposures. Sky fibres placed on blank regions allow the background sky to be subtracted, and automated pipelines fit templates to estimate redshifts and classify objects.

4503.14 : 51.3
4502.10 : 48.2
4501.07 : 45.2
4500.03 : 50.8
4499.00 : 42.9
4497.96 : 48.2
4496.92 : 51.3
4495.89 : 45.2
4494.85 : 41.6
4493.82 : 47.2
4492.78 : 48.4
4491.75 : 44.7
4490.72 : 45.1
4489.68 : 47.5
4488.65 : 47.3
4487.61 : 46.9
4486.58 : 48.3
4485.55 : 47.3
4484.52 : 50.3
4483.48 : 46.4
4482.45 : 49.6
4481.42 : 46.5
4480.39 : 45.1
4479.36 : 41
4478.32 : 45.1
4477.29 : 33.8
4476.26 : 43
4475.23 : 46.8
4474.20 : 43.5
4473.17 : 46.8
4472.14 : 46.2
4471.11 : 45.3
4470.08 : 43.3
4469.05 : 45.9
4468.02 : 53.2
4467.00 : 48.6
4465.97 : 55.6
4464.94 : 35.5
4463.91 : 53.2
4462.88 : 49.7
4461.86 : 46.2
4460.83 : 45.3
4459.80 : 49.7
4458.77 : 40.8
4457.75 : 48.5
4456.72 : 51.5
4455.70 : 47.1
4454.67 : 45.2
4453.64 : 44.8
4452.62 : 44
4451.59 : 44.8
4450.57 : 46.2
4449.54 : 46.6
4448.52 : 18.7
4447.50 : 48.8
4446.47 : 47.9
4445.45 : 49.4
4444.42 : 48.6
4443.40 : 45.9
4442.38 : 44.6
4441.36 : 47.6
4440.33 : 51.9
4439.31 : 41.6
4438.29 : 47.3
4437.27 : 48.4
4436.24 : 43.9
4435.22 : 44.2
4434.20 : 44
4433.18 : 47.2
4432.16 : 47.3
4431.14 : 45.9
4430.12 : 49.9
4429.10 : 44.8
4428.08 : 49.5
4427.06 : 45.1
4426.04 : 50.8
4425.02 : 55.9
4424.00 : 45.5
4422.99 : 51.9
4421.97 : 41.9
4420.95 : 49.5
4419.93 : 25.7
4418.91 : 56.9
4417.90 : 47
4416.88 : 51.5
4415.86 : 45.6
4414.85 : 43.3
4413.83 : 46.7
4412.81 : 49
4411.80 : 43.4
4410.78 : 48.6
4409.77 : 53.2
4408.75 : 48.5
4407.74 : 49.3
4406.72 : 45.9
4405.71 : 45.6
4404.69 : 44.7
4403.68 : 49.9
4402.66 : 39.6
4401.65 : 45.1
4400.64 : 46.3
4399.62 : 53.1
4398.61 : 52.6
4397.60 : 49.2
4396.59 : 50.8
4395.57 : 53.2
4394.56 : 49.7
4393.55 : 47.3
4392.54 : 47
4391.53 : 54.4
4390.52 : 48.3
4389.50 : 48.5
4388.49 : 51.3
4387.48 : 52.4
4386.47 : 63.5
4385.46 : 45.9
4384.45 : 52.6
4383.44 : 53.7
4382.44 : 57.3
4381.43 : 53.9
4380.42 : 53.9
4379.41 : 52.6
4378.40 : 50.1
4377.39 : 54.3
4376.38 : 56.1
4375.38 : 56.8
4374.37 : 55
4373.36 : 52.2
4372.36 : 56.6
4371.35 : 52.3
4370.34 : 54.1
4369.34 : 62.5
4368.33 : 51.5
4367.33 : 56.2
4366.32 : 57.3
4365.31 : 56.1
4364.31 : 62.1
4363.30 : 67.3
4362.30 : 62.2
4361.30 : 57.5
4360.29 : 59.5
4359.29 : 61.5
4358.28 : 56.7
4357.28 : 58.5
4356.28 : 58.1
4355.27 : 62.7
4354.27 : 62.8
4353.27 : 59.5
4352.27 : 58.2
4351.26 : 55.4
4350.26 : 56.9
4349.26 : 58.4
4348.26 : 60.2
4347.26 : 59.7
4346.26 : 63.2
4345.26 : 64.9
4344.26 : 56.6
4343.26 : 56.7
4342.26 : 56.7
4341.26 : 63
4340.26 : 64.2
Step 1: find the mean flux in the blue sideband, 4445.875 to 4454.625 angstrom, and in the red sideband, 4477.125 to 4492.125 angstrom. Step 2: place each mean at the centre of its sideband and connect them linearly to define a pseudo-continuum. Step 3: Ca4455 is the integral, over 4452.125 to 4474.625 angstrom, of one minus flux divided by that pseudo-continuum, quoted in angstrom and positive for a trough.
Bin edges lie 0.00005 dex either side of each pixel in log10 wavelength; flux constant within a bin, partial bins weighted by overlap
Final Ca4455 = -1.4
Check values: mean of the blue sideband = 42.9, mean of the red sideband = 45.9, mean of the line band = 46.8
